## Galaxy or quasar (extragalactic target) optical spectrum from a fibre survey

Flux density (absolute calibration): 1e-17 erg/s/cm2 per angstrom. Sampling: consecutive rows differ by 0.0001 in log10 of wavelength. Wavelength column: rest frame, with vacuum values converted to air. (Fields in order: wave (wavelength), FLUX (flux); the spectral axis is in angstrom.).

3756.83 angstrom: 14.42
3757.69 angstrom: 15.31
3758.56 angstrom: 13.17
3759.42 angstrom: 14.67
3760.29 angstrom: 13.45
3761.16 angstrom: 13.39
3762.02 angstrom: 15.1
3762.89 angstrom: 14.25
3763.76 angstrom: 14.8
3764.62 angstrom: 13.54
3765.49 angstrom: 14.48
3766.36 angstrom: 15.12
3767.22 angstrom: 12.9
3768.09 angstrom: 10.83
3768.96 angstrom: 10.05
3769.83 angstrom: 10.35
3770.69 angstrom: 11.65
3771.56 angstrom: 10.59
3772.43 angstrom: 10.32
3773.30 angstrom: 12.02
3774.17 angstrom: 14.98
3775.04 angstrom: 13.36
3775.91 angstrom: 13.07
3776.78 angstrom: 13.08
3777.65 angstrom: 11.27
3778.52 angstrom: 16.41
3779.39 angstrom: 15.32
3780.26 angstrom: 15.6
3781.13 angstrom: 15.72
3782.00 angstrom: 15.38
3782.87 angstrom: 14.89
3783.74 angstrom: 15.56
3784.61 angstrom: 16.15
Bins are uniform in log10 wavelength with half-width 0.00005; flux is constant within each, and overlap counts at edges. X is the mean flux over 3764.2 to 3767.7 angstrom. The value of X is 14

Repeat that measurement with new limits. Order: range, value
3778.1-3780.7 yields 15.8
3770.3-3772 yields 11.1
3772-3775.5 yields 12.7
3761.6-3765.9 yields 14.4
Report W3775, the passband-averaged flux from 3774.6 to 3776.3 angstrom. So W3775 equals 13.2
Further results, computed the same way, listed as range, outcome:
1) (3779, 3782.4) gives 15.5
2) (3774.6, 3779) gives 13.5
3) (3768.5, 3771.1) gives 10.7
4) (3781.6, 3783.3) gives 15.1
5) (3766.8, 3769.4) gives 11.2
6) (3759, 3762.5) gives 14.1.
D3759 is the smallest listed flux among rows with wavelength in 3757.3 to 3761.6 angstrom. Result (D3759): 13.17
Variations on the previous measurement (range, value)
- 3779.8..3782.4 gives 15.38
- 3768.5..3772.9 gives 10.05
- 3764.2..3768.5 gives 10.83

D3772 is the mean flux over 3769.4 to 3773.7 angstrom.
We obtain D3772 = 11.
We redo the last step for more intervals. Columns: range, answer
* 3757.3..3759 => 14.2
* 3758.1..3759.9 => 13.9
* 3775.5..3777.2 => 13.1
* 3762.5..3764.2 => 14.6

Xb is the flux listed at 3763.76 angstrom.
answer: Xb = 14.8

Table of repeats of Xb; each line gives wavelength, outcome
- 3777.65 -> 11.27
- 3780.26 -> 15.6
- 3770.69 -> 11.65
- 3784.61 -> 16.15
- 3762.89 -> 14.25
